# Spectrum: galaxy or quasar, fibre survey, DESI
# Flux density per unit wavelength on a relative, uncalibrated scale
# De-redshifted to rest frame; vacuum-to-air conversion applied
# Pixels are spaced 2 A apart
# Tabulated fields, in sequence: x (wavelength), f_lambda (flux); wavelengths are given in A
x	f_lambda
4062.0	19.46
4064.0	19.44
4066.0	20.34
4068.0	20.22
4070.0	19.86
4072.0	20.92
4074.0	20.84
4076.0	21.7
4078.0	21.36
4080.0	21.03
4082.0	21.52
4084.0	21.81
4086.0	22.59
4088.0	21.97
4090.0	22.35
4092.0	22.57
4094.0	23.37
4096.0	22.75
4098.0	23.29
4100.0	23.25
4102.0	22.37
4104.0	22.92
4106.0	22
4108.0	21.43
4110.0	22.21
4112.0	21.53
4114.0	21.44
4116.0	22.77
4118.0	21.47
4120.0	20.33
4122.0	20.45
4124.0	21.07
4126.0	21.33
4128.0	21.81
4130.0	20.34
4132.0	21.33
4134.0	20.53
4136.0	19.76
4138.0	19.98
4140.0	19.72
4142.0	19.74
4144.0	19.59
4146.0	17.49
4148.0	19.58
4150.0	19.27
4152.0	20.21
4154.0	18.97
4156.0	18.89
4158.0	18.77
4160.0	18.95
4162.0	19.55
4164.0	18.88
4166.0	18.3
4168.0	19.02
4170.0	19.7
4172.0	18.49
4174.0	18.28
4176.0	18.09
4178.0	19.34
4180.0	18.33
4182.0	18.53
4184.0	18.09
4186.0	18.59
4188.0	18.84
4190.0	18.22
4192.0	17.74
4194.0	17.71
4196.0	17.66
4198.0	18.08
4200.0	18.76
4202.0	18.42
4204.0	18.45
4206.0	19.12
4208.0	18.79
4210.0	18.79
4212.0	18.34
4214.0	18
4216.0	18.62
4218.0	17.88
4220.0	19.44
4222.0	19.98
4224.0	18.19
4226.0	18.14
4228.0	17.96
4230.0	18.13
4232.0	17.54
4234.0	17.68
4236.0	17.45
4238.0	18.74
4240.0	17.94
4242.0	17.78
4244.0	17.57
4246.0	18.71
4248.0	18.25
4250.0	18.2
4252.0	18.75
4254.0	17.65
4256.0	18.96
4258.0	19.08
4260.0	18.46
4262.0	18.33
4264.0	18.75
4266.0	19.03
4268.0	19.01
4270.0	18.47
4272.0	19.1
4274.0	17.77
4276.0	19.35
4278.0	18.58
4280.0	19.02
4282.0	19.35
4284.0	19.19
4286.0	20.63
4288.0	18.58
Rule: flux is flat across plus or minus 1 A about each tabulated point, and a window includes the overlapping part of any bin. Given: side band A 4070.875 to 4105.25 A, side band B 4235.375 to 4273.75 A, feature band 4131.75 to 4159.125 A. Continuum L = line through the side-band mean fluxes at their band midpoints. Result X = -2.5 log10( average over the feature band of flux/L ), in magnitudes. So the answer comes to 0.07 mag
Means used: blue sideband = 22.1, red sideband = 18.4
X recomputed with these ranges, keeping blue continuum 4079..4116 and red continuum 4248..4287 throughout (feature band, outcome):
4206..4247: 0.077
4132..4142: 0.071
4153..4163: 0.109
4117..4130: 0.036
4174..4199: 0.123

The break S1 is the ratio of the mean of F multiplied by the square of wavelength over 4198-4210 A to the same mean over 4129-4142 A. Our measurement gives 0.95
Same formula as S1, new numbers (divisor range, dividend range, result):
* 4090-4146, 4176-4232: 0.90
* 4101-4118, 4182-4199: 0.86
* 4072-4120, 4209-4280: 0.90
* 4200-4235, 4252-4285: 1.04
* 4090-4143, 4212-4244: 0.89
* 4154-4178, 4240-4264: 1.01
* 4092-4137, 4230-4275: 0.90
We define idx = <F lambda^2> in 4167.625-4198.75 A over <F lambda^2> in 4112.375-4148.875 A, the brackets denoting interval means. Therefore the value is 0.92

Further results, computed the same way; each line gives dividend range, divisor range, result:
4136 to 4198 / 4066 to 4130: 0.90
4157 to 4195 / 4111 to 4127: 0.90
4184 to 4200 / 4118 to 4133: 0.89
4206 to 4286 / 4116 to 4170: 0.98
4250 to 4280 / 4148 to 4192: 1.04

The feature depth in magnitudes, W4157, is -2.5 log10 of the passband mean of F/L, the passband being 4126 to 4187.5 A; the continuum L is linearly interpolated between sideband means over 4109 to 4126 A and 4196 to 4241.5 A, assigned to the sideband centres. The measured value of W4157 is 0.05 mag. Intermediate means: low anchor 21.4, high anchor 18.4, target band 19.3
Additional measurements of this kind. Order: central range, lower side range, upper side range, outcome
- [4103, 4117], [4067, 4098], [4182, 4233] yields -0.05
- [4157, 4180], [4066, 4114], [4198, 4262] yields 0.06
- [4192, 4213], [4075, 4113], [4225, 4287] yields 0.08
